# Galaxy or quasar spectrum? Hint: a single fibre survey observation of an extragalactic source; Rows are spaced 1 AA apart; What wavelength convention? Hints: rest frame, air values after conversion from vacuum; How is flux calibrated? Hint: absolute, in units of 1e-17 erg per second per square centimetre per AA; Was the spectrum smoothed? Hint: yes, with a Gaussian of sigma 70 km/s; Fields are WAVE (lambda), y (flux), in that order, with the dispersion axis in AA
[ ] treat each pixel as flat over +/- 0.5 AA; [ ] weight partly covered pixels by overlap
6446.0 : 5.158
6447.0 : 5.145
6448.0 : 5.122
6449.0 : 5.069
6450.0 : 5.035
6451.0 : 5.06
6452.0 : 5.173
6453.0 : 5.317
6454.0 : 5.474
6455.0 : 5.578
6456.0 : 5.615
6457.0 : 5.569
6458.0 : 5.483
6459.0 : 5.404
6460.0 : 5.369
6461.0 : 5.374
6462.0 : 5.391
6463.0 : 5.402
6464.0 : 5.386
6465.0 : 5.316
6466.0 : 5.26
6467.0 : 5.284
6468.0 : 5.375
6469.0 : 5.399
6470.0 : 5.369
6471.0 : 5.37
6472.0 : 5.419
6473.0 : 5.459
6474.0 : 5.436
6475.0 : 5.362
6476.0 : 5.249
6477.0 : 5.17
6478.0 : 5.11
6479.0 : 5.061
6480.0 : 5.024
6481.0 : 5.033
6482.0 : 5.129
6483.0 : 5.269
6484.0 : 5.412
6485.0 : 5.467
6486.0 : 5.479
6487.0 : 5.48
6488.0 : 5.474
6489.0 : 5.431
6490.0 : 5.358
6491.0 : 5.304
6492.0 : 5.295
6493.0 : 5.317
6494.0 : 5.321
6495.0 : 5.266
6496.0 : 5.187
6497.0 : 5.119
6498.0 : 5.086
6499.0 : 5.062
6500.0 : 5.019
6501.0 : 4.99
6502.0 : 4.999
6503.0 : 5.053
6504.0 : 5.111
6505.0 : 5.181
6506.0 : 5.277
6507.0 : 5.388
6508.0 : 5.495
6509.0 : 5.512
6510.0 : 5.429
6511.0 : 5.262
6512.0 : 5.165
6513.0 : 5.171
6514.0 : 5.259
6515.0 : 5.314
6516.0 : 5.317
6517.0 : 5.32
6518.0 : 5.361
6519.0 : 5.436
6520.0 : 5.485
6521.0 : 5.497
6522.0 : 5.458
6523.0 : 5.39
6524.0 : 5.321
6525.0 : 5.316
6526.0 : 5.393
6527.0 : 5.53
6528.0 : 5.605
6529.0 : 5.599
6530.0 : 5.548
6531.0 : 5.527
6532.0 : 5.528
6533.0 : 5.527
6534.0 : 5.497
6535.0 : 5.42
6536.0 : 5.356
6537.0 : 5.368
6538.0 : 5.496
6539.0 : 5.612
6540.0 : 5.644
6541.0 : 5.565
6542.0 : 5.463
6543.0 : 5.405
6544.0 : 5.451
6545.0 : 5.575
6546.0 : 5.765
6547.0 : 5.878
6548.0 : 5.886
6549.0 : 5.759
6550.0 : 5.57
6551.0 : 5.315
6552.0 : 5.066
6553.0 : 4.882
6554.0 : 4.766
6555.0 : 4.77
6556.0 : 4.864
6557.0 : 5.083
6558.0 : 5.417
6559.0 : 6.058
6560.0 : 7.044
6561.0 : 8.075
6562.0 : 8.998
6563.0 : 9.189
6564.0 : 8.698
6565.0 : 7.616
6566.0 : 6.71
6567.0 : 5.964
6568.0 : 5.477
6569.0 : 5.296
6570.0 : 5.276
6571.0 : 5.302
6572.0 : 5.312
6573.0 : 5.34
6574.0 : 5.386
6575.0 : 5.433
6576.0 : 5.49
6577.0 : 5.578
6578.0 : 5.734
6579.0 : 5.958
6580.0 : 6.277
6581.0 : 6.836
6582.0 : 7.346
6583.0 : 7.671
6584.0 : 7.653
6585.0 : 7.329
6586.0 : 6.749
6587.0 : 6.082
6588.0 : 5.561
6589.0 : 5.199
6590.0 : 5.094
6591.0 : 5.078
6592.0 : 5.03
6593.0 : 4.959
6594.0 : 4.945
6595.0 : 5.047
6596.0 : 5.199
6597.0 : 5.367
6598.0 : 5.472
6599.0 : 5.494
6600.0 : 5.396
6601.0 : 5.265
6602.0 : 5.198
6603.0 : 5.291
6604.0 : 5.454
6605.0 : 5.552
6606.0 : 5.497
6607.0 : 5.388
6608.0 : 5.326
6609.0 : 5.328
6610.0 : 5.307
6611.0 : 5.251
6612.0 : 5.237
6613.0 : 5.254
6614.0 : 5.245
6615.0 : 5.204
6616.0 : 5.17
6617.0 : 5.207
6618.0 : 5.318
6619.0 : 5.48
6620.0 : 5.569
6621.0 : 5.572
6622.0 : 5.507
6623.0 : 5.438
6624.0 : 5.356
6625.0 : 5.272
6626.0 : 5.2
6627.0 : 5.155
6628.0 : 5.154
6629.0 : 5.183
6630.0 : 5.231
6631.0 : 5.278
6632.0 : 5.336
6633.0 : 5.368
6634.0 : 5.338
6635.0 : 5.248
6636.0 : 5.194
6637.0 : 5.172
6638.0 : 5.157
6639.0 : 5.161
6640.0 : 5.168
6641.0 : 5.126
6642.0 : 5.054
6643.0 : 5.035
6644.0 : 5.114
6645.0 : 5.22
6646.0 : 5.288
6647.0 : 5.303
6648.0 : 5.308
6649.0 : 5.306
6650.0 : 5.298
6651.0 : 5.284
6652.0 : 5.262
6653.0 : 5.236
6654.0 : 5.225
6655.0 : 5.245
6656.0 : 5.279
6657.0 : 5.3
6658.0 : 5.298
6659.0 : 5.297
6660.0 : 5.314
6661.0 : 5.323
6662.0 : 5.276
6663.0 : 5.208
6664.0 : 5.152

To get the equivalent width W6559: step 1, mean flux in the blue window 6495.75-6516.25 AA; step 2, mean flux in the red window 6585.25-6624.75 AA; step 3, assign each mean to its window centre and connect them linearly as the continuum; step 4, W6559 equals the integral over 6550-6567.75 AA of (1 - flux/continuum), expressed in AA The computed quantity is -3.5 AA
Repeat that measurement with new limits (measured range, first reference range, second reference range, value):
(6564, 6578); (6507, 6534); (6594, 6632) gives -1.2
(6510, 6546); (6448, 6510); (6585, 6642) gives -0.9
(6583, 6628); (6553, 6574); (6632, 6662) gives 2.0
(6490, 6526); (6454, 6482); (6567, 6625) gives 0.9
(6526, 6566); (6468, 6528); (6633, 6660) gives -4.6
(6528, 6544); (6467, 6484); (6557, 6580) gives 1.2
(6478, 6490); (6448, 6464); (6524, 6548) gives 0.3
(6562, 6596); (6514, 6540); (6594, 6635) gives -4.7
